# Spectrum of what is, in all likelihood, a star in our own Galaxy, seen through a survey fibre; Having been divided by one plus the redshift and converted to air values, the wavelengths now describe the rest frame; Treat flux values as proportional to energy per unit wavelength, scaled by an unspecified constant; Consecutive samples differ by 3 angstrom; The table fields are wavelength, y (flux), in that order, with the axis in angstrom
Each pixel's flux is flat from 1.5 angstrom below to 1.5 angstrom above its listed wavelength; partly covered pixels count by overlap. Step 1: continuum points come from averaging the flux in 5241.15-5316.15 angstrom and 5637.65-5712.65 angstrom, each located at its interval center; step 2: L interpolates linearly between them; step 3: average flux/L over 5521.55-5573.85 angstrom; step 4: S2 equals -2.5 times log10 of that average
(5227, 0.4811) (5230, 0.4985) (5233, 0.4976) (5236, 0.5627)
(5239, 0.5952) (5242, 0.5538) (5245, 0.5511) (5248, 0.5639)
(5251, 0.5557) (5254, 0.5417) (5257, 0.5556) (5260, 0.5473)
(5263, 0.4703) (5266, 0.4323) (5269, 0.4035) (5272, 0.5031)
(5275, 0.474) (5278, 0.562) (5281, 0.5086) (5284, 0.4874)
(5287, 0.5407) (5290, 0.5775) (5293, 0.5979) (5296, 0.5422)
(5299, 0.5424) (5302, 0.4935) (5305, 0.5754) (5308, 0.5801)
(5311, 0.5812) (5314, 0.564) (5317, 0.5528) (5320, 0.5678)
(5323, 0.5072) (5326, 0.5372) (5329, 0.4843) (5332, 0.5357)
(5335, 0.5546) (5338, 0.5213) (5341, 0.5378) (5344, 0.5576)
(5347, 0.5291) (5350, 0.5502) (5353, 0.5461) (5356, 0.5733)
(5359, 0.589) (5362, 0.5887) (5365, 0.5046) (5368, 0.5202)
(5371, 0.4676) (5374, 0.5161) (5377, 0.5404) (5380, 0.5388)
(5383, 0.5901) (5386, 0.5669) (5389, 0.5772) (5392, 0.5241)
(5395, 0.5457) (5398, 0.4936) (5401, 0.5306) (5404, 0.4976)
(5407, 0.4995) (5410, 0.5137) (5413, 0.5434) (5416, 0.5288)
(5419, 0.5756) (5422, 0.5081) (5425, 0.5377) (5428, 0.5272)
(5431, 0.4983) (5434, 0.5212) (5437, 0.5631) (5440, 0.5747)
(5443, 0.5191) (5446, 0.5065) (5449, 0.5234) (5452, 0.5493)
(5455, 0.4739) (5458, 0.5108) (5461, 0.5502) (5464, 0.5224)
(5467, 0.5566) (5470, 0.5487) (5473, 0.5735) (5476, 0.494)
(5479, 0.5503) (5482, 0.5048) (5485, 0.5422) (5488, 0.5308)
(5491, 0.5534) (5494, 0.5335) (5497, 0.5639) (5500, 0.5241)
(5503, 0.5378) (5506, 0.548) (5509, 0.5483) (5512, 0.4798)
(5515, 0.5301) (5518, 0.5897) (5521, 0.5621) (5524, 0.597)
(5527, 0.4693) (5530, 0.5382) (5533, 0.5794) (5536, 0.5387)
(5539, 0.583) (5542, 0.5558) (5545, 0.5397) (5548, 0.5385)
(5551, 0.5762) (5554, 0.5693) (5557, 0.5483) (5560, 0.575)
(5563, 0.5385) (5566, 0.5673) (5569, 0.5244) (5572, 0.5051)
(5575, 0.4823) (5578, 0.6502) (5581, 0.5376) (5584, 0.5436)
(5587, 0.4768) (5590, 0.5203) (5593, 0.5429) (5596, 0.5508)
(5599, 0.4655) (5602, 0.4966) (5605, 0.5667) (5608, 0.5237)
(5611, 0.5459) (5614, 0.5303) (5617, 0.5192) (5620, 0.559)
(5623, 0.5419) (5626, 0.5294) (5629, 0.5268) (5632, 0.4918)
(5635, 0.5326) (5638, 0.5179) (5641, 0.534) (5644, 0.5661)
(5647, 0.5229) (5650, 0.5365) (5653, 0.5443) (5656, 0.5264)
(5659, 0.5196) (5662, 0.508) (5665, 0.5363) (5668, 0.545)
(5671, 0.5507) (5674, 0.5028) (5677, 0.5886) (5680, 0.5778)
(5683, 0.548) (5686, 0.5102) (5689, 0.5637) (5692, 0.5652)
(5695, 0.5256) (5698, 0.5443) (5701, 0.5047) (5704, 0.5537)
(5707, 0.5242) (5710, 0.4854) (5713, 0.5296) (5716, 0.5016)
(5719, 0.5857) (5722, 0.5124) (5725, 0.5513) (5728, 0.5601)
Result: -0.03 mag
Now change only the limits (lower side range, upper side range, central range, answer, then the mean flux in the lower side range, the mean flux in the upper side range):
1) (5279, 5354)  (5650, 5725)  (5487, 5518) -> 0.004 mag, 0.543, 0.536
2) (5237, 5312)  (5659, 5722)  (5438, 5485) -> 0.007 mag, 0.533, 0.537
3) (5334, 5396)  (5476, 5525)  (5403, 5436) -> 0.040 mag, 0.545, 0.541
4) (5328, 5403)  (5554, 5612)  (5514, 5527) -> -0.045 mag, 0.539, 0.536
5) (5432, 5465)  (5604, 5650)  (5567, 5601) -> 0.010 mag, 0.528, 0.534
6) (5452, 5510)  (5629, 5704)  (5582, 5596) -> 0.023 mag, 0.535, 0.536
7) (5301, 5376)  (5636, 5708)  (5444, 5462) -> 0.046 mag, 0.542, 0.538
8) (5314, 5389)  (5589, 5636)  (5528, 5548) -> -0.041 mag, 0.542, 0.528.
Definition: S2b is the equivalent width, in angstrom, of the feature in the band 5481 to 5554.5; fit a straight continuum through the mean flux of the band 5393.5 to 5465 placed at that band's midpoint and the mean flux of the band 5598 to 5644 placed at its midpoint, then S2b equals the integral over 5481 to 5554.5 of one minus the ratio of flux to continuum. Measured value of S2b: -2.6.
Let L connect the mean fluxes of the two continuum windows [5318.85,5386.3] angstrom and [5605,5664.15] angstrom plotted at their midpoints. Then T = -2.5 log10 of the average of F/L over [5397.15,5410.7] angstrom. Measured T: 0.06 mag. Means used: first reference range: 0.54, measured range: 0.507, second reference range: 0.531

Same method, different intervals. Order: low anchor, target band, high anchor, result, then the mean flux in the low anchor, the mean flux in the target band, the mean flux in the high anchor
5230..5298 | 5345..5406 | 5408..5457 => -0.02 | 0.528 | 0.539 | 0.529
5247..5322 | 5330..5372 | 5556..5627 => -0.02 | 0.532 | 0.541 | 0.535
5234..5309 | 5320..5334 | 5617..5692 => 0.02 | 0.532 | 0.523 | 0.537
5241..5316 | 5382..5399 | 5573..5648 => -0.04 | 0.532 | 0.55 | 0.531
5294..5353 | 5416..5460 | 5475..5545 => 0.03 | 0.543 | 0.528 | 0.542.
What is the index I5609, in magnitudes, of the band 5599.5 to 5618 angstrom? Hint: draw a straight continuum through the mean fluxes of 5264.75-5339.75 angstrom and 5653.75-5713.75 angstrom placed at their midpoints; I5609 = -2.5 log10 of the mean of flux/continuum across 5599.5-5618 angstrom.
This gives 0.01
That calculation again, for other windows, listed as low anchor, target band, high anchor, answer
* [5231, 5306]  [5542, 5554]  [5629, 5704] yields -0.04 mag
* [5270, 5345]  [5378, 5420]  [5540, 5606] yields 0.00 mag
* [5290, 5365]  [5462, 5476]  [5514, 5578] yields 0.01 mag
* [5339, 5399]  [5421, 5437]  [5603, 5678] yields 0.04 mag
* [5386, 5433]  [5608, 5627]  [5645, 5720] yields -0.01 mag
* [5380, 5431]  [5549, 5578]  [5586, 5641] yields -0.04 mag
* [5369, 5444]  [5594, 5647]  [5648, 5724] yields 0.01 mag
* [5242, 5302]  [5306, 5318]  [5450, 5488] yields -0.09 mag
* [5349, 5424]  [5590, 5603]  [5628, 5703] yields 0.04 mag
